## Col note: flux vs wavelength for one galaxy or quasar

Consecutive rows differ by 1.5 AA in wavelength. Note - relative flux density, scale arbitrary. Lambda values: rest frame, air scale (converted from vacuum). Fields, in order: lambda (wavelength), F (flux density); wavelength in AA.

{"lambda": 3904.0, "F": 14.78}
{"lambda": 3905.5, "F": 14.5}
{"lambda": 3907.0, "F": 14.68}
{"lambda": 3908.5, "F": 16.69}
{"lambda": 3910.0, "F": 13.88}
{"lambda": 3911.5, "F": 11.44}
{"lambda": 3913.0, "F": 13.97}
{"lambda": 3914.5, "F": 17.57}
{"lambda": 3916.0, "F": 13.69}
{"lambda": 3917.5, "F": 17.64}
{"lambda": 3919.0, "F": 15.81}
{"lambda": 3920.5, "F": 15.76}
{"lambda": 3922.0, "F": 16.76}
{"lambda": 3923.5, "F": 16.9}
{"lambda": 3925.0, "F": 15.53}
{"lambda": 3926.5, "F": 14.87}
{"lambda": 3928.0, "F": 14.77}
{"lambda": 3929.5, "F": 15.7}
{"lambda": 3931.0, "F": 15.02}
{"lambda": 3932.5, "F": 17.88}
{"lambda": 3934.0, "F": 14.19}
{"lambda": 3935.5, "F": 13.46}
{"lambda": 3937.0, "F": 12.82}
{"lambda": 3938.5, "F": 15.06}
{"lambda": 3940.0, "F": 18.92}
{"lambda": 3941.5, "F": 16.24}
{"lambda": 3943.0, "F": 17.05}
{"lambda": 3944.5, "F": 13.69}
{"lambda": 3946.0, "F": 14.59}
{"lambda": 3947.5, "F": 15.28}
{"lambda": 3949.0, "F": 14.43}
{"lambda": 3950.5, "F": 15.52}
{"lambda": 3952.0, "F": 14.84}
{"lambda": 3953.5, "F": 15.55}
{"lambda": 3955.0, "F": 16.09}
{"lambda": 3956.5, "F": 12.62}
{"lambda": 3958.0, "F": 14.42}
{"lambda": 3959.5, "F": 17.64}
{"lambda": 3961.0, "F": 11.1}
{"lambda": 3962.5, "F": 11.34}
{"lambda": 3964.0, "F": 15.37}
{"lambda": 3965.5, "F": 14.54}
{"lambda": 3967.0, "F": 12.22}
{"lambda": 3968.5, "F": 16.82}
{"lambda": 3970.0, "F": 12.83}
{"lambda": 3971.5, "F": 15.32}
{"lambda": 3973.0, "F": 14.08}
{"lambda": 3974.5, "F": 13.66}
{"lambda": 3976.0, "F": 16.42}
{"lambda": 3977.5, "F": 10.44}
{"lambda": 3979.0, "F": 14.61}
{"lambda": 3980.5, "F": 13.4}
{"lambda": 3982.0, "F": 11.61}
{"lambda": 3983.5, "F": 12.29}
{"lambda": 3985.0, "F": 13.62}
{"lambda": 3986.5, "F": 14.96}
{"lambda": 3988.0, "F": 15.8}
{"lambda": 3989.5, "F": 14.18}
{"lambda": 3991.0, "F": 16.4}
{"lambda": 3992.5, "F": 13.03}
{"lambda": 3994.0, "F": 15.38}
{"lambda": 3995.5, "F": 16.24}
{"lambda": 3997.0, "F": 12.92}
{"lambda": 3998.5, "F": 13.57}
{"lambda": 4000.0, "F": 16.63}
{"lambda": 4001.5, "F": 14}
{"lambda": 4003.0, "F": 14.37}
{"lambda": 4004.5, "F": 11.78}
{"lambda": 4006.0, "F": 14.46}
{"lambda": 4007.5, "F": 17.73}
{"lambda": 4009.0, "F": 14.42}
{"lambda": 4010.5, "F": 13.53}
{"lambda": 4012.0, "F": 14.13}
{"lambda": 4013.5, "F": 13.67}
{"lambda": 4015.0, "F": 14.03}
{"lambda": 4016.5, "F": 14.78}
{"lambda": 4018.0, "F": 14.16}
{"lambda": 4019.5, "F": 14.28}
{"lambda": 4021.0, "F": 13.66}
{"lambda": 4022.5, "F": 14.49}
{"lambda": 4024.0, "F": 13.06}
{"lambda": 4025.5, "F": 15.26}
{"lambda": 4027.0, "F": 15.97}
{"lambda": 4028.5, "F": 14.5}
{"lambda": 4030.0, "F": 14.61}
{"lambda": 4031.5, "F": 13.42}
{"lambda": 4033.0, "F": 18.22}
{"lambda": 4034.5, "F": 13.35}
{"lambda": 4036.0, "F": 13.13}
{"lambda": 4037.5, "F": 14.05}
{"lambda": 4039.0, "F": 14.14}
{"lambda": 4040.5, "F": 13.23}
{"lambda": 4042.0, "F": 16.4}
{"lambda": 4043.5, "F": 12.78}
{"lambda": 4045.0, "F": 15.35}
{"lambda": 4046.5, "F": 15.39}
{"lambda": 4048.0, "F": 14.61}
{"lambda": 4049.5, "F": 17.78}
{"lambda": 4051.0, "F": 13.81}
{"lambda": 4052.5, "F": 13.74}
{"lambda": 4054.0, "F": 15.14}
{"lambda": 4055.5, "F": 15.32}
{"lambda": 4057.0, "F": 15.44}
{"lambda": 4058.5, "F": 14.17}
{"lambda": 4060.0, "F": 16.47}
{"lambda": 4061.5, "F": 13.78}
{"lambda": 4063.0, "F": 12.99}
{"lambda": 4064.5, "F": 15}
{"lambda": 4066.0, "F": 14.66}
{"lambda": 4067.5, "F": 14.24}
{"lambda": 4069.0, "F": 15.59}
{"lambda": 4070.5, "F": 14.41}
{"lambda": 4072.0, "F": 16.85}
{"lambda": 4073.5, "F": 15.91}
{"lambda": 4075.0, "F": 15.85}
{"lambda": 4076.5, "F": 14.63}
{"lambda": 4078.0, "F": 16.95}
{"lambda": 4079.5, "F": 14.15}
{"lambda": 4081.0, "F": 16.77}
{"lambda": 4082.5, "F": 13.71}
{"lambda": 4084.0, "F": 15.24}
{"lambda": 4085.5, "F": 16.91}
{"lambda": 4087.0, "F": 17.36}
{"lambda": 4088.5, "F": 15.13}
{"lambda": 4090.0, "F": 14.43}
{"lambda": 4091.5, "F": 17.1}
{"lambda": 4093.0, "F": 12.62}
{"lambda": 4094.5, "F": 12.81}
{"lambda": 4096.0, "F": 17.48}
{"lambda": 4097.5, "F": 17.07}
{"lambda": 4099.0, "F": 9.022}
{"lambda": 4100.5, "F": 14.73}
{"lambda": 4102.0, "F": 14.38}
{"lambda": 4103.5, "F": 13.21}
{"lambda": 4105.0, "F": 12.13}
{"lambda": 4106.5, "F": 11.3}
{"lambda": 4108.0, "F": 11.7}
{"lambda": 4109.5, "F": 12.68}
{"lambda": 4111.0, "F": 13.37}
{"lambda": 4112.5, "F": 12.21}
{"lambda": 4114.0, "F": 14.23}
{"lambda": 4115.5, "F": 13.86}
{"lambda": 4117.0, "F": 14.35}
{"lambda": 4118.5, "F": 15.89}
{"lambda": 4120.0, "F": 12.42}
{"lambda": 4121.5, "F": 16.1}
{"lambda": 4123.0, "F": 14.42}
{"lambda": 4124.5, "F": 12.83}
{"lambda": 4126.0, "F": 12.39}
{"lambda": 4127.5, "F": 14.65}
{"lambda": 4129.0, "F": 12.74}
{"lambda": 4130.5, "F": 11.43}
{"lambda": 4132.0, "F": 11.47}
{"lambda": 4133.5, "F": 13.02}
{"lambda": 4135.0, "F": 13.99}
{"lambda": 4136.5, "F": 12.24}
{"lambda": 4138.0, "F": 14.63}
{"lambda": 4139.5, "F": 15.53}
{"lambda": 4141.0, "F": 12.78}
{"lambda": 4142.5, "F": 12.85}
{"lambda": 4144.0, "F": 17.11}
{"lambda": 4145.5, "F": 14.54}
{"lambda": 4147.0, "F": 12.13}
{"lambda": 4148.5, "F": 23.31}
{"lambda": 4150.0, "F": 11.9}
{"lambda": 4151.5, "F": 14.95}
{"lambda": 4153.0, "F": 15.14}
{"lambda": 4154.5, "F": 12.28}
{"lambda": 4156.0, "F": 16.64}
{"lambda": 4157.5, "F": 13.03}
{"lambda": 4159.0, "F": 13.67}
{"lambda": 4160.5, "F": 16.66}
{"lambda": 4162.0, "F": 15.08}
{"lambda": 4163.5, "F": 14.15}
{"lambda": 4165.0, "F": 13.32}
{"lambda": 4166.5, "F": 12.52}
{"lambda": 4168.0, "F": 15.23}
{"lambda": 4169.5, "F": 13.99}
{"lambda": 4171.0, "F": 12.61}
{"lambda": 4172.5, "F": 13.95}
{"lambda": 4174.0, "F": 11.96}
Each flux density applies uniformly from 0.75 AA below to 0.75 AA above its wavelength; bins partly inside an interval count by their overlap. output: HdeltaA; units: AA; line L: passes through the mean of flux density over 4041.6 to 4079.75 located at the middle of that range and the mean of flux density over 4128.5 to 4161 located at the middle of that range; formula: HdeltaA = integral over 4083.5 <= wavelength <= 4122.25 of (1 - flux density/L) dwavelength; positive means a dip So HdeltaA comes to 1.3 AA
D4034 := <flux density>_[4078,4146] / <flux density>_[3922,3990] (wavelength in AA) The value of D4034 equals 1.0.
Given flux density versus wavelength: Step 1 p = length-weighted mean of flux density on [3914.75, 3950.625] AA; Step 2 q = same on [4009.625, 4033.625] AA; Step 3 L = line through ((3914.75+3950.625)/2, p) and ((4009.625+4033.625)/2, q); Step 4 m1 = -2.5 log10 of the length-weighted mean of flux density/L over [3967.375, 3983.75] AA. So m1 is 0.09 mag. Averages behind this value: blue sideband 15.5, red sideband 14.5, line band 13.8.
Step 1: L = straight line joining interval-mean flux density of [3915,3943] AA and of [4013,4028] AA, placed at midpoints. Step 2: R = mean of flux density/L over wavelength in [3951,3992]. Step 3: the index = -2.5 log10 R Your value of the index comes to 0.07 mag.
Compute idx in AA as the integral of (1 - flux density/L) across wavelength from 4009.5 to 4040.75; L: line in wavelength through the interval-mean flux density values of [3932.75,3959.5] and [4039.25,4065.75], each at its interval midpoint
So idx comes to 1.2 AA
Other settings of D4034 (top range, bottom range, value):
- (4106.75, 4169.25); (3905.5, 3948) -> 0.91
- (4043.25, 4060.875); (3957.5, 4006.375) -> 1.07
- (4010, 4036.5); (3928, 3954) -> 0.94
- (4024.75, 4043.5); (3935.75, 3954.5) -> 0.96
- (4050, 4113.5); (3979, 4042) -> 1.01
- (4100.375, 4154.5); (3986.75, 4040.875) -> 0.95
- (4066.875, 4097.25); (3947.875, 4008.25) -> 1.08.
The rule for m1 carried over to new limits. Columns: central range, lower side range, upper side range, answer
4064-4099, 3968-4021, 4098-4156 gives -0.11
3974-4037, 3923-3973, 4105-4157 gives 0.02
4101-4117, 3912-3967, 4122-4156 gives 0.09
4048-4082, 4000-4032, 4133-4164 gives -0.05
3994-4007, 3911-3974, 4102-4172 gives 0.02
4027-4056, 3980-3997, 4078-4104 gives -0.01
